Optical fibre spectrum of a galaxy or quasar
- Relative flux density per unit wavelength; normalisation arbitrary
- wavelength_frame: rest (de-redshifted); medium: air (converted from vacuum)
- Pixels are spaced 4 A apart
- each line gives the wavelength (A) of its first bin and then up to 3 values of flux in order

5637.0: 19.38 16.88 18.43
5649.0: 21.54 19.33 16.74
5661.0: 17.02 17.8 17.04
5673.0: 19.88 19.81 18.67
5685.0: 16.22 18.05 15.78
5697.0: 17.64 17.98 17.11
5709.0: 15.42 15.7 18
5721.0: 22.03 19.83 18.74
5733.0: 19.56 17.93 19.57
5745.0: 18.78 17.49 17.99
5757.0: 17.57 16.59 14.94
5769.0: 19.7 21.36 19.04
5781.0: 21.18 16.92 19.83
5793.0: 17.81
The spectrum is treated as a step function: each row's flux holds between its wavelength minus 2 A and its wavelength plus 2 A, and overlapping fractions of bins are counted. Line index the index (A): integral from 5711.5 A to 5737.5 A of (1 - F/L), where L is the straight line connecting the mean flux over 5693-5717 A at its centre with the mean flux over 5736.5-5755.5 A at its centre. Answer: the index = -2.1 A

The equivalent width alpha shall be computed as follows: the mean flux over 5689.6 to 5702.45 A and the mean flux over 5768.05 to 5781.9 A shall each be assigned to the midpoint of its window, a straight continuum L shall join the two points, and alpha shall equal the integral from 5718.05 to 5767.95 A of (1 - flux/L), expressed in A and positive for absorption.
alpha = 1.4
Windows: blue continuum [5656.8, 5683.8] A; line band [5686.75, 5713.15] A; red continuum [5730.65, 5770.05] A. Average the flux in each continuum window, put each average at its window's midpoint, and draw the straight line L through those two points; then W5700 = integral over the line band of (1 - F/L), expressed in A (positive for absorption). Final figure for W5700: 1.8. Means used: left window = 18.2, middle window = 16.9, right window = 18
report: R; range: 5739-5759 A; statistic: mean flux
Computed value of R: 18.3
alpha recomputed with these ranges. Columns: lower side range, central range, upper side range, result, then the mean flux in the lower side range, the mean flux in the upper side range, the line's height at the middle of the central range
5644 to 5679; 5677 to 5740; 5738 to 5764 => 0.8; 18.6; 17.9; 18.2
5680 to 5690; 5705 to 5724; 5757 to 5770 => -0.6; 17.5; 17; 17.3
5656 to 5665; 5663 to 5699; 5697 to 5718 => -1.9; 17.1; 16.9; 17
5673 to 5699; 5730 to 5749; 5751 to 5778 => -0.8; 17.9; 18.1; 18.1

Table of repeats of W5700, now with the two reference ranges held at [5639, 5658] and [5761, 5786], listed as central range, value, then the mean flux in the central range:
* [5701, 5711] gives 1.13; 16.6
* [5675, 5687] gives 0.30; 18.2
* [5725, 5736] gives -0.26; 19.2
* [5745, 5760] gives 0.79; 17.8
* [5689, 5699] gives 0.92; 17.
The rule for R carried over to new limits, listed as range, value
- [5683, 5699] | 16.9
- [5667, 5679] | 18.9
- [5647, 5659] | 19.2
